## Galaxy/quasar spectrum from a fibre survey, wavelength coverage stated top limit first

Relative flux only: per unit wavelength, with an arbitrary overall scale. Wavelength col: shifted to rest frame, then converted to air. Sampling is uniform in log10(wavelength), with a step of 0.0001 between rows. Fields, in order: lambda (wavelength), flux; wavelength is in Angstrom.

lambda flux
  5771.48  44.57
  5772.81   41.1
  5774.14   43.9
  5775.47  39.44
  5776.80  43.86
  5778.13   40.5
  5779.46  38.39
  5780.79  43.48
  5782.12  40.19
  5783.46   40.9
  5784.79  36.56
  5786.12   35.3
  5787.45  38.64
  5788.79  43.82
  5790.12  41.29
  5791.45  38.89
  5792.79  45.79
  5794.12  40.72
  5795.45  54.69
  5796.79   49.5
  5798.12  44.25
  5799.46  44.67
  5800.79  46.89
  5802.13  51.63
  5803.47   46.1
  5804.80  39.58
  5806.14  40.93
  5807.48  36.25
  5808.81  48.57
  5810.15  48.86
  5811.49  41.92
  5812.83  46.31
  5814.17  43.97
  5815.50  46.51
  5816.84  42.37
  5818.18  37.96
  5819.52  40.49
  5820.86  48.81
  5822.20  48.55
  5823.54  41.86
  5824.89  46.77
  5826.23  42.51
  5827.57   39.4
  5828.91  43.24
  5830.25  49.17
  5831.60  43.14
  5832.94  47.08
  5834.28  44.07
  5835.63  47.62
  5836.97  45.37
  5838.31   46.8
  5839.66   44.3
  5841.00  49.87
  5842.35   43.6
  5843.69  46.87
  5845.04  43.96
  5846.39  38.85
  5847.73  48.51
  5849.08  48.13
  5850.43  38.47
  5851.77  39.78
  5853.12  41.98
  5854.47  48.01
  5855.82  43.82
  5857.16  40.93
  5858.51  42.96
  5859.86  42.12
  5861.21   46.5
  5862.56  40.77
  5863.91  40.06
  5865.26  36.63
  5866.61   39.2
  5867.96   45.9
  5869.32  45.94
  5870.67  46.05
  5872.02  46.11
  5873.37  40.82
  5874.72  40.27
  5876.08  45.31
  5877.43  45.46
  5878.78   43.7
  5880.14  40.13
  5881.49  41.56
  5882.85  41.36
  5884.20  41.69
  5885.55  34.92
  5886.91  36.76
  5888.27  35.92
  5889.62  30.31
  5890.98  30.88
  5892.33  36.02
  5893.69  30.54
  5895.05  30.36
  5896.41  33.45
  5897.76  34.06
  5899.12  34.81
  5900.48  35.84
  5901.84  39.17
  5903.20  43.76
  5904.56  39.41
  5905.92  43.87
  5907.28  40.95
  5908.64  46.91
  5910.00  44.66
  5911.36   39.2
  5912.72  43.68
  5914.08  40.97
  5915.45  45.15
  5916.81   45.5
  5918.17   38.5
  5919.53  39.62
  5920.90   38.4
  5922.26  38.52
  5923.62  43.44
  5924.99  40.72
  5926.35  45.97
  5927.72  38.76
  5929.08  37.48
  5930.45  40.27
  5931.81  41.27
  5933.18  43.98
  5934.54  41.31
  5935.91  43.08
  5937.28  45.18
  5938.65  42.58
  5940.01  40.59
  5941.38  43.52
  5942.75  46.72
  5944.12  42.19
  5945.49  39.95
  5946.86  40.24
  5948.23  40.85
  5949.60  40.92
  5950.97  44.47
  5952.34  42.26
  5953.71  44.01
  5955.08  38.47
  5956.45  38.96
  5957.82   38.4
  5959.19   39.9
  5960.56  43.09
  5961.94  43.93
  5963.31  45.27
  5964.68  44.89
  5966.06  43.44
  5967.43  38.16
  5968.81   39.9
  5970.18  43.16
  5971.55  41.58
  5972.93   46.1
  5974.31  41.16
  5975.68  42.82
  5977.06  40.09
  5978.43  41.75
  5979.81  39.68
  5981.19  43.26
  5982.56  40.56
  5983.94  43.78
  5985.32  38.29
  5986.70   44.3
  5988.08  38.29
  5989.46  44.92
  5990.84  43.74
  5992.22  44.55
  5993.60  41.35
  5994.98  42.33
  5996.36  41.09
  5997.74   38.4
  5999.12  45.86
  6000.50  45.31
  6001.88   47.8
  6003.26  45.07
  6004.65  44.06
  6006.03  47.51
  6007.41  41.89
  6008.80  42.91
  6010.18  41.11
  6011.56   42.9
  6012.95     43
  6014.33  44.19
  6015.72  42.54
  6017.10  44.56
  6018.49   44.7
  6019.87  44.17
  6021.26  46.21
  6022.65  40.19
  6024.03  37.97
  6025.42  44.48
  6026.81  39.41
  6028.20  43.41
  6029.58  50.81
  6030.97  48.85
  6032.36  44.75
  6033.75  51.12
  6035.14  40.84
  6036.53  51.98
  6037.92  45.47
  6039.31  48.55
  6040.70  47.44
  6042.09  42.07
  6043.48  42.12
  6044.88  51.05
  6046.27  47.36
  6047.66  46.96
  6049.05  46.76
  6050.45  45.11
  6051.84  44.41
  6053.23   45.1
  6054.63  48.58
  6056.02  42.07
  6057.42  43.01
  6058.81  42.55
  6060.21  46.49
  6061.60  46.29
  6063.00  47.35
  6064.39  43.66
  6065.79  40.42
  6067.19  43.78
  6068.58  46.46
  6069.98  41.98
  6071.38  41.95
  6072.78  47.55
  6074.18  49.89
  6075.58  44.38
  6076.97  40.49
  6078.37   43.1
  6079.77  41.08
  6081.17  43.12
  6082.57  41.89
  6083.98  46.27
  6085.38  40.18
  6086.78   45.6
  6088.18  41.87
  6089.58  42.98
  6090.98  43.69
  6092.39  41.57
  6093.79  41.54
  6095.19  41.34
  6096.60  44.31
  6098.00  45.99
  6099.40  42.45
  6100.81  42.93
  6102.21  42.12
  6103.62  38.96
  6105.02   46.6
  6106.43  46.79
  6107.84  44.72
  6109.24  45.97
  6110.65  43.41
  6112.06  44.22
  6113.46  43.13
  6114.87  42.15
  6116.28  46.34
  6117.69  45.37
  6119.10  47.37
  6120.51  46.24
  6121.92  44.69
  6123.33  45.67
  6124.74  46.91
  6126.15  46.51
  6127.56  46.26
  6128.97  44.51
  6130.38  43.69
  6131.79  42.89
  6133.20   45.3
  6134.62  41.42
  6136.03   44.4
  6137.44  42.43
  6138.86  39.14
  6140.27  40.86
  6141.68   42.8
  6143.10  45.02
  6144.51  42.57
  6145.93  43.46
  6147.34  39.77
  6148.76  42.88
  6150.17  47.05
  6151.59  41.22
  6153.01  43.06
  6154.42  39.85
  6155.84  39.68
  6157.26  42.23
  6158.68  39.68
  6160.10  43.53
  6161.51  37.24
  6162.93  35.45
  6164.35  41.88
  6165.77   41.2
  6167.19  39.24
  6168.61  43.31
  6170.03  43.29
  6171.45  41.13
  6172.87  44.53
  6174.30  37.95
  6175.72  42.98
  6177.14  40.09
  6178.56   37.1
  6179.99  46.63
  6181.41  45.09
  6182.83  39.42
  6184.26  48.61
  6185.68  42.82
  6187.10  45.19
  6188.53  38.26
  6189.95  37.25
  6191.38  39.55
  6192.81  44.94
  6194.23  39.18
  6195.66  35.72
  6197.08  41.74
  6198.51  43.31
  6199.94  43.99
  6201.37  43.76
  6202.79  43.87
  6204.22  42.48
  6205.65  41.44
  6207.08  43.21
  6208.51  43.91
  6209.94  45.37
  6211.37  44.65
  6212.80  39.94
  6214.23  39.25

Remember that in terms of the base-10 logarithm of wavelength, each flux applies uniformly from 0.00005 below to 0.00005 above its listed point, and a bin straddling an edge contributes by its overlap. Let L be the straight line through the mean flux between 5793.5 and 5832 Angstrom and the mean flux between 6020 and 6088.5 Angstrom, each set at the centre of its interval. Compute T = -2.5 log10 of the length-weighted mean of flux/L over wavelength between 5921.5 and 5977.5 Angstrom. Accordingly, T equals 0.071 mag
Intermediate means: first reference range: 44.7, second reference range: 44.7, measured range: 41.9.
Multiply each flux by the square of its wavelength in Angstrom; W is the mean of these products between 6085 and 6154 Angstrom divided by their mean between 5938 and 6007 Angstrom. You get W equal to 1.08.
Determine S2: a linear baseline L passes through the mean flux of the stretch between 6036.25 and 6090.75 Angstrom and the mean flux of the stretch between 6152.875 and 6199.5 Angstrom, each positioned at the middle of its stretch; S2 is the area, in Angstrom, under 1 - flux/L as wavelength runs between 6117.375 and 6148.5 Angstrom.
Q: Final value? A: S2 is -1.0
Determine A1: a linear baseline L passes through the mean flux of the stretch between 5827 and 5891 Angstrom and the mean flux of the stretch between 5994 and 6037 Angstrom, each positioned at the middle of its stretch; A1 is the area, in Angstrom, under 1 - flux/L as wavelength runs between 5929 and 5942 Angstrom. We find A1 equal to 0.4 Angstrom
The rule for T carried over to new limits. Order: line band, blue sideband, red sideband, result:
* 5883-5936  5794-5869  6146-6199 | 0.12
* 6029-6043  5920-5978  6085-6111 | -0.11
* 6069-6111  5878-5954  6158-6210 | -0.06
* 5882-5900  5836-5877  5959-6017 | 0.24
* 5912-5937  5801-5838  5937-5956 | 0.03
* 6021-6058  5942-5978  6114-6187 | -0.08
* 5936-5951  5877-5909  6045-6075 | -0.06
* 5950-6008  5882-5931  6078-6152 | -0.05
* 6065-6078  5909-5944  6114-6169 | -0.04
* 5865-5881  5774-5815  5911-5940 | -0.02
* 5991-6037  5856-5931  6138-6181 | -0.08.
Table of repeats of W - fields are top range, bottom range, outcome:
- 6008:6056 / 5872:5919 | 1.20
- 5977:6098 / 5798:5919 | 1.11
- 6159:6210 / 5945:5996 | 1.07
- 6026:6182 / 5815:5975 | 1.12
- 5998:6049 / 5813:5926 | 1.13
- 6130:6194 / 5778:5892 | 1.09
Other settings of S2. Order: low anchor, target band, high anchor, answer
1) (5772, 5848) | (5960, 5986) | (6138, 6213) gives 0.5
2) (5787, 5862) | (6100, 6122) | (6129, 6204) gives -1.1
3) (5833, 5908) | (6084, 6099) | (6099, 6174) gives -0.1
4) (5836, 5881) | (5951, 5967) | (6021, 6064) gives 0.9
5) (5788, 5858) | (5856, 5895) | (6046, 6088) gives 3.7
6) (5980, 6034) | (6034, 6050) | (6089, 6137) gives -1.0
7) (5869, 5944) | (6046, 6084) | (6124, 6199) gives -2.8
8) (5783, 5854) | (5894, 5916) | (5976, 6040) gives 2.1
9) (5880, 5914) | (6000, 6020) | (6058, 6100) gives -1.2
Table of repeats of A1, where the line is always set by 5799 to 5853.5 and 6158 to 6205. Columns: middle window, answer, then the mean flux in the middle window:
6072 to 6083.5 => -0.43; 43.9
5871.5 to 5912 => 4.61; 38.9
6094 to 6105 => -0.15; 42.8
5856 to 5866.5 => 0.65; 41.4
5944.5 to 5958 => 0.76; 41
